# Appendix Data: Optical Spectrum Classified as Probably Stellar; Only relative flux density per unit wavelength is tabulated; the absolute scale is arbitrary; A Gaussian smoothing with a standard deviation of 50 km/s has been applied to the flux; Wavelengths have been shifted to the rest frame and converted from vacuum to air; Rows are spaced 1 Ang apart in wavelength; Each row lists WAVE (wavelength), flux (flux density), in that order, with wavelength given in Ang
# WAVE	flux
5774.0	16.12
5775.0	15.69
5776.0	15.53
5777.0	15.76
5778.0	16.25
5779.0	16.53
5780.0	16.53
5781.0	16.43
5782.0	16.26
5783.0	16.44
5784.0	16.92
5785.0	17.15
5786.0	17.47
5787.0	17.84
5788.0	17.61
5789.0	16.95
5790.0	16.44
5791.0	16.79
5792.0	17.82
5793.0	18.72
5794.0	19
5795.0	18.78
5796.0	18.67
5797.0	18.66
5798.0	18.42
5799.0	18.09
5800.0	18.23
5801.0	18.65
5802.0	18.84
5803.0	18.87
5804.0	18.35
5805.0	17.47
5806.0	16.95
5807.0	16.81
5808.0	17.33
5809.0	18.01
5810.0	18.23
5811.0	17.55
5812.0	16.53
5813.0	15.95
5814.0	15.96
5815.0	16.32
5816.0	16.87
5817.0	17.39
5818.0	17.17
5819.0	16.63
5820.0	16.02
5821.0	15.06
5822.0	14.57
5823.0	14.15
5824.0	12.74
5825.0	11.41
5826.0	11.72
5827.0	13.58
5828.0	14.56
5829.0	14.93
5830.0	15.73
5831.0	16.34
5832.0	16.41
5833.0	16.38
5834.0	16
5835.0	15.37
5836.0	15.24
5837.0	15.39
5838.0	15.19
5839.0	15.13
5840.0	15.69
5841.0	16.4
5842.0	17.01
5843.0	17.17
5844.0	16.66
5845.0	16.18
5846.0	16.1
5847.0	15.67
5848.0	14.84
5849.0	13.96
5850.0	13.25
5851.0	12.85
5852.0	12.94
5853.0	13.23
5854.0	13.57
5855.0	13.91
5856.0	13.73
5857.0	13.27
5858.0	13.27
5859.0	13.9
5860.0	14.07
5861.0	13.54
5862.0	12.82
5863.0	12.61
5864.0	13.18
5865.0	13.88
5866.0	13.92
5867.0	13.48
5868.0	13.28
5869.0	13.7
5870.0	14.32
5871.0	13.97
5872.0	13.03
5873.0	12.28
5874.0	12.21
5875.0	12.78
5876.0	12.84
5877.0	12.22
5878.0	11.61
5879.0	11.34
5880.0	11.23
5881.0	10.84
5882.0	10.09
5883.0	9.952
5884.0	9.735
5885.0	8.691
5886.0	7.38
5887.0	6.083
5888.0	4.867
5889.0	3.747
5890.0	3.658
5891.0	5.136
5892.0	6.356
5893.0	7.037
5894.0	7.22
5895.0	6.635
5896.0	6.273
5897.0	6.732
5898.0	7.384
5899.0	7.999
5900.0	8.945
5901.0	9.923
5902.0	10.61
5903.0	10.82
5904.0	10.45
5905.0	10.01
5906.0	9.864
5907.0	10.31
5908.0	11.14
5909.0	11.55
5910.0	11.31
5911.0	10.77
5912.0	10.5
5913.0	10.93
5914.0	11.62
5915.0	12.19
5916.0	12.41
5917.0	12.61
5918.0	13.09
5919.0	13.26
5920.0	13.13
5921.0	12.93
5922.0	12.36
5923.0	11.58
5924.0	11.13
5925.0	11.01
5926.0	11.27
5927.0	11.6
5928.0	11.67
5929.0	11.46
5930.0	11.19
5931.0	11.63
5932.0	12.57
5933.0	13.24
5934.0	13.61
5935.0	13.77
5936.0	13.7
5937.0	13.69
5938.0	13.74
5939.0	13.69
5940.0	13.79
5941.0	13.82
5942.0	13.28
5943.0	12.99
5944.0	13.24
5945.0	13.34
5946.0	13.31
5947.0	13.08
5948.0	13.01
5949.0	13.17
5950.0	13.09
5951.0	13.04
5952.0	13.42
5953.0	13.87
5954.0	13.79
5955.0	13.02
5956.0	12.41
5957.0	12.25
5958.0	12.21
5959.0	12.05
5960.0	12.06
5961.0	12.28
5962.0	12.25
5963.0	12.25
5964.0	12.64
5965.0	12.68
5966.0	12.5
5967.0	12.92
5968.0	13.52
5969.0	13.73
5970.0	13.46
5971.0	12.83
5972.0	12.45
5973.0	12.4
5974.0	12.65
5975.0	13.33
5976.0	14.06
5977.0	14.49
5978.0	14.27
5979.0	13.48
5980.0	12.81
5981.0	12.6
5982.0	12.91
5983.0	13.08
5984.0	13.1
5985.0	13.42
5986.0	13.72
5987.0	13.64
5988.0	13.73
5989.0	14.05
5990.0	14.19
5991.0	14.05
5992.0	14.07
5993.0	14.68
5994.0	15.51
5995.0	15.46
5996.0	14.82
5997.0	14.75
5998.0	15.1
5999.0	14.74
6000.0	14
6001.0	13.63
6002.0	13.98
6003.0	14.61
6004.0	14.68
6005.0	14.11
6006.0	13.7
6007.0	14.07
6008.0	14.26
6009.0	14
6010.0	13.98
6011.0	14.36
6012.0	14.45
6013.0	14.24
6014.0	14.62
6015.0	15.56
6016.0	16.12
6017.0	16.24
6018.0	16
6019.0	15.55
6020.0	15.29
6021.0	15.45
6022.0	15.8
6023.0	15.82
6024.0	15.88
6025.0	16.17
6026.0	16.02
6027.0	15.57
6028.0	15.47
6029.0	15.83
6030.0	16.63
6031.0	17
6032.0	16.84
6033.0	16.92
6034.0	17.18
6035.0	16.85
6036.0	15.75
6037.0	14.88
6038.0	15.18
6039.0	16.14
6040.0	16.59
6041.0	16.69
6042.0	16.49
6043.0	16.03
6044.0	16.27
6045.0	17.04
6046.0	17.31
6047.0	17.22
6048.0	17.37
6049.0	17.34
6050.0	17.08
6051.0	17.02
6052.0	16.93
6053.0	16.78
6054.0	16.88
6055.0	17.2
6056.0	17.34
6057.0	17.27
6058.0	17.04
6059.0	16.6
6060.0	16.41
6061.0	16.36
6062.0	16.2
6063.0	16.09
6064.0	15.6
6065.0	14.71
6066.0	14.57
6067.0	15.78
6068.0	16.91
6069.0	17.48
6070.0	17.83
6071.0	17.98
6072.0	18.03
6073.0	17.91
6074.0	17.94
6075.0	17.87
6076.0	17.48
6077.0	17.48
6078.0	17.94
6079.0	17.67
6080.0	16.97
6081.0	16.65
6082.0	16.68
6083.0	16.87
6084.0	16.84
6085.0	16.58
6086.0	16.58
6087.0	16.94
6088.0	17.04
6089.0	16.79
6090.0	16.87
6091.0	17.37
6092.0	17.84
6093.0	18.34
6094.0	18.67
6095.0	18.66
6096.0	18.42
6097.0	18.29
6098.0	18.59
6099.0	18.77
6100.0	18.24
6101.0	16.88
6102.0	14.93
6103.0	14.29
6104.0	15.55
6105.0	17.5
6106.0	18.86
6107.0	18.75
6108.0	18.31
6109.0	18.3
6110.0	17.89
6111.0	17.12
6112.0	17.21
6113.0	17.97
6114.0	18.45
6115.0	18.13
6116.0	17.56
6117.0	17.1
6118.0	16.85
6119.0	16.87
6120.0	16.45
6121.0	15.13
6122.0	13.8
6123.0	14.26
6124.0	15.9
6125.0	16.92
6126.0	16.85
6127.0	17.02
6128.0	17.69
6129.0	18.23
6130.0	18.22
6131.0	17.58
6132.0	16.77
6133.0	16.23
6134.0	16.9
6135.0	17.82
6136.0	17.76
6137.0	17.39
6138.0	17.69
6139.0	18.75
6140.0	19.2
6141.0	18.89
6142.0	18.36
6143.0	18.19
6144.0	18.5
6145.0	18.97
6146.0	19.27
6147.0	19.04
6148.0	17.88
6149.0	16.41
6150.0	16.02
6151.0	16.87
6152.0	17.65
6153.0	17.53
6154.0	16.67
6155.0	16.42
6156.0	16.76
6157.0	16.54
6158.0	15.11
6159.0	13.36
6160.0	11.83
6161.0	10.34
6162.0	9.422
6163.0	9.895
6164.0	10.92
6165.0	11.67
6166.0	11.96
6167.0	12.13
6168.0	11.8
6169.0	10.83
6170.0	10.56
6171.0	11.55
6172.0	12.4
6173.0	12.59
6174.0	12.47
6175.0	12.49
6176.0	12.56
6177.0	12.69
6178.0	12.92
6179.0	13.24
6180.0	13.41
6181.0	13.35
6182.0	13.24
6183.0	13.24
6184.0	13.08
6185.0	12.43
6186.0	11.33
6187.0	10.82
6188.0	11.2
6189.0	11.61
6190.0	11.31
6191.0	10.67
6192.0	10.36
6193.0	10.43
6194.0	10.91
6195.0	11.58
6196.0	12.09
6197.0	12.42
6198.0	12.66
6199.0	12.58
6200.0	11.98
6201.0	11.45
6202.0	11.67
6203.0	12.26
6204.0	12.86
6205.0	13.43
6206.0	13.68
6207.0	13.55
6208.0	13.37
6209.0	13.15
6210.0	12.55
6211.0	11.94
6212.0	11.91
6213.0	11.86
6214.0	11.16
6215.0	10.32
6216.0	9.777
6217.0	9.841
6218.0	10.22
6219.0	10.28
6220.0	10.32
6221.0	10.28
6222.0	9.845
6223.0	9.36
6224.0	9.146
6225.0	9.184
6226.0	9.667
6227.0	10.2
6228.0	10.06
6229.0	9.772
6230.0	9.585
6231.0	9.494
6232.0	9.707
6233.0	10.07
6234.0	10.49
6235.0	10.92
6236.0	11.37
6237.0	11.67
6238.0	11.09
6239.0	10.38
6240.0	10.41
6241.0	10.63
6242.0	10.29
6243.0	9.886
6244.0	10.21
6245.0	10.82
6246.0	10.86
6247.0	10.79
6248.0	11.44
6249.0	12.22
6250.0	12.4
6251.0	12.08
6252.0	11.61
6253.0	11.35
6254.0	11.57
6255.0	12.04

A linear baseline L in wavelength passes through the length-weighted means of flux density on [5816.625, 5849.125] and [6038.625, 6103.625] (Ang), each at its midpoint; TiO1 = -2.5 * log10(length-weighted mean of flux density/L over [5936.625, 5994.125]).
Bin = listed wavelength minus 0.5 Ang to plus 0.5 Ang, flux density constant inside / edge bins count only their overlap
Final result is 0.22 mag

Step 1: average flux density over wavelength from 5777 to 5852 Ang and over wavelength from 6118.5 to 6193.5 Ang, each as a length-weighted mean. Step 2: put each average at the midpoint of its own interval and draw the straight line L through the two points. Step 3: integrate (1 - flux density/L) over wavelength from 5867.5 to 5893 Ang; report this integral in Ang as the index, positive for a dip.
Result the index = 9.6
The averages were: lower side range 16.4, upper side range 14.7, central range 9.99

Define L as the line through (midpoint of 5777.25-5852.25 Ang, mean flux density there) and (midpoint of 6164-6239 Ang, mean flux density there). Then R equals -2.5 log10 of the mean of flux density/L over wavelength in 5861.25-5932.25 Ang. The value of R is 0.39 mag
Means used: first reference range 16.4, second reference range 11.5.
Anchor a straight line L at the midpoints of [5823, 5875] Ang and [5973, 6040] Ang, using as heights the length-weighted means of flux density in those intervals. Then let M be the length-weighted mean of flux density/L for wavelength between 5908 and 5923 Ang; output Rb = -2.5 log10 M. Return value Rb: 0.205 mag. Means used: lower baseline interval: 14.3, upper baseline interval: 14.8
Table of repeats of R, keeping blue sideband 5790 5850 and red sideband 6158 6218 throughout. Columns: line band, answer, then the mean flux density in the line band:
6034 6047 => -0.19 mag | 16.3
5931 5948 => 0.12 mag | 13.4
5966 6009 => 0.04 mag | 13.8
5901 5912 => 0.40 mag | 10.6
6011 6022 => -0.10 mag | 15.3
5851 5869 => 0.18 mag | 13.4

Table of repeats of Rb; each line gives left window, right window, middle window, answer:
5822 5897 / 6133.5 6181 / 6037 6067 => -0.17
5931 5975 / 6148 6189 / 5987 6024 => -0.13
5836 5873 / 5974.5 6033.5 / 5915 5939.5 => 0.16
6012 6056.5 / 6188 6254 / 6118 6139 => -0.23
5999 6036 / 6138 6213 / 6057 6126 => -0.18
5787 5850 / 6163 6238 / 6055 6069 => -0.22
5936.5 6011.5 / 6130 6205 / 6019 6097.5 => -0.22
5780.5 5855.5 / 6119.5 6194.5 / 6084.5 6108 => -0.17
